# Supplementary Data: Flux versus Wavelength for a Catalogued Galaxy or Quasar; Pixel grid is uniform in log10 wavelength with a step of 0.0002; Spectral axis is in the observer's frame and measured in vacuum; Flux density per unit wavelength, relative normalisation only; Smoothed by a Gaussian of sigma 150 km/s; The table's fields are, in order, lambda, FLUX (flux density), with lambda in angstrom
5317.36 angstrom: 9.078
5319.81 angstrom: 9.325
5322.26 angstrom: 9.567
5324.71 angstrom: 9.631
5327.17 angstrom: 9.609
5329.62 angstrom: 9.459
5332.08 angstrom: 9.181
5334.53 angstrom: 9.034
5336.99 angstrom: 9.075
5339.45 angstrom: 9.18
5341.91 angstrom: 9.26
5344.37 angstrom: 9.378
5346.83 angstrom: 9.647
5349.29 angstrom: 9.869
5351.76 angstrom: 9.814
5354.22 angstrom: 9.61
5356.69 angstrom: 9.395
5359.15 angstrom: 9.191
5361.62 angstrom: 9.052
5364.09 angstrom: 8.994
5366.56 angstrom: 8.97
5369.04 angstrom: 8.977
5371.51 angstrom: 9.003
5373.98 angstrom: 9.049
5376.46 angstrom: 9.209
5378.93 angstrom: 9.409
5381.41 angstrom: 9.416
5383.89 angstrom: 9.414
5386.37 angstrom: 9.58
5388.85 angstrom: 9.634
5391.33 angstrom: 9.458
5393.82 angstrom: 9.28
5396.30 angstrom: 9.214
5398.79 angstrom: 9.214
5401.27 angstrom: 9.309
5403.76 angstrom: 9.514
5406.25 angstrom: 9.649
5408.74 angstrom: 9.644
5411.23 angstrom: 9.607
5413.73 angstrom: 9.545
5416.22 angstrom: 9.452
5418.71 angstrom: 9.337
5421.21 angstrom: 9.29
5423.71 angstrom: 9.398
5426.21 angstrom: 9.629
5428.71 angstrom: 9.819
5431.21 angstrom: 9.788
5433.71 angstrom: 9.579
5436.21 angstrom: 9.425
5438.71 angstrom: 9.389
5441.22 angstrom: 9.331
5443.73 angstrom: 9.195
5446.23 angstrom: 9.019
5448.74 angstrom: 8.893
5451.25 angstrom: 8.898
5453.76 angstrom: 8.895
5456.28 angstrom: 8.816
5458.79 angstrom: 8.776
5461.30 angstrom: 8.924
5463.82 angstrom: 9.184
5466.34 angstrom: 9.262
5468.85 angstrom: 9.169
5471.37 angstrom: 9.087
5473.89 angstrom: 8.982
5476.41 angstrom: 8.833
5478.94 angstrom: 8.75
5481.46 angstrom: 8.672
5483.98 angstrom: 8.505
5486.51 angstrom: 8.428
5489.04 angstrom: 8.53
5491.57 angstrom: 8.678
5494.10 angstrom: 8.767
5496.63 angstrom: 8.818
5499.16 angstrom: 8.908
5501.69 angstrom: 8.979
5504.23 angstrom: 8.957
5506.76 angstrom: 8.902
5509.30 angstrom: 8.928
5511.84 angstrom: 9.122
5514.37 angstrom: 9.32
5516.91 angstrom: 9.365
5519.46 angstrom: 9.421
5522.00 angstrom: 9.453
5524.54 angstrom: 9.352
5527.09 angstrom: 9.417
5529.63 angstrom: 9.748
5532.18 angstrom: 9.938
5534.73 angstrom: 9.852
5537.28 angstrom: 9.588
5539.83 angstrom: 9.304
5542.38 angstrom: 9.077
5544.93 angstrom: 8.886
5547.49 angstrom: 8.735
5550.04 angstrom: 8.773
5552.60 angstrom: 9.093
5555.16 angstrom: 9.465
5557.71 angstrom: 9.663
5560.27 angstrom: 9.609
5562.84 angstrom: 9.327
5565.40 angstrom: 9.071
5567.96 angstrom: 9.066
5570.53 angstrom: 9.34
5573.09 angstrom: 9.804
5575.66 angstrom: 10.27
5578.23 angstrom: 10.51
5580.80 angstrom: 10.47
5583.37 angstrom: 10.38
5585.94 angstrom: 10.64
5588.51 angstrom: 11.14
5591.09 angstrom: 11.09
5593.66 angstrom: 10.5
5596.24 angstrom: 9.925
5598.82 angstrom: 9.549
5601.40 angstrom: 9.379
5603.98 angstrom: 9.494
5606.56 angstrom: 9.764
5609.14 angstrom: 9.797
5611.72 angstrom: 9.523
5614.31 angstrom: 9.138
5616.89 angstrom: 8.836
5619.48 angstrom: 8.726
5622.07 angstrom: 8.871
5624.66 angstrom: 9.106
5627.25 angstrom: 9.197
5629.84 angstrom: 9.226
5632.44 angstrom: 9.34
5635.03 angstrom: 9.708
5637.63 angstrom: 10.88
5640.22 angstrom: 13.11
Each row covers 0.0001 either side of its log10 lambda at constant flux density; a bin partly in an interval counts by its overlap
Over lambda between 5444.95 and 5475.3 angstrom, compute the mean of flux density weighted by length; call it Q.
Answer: 8.99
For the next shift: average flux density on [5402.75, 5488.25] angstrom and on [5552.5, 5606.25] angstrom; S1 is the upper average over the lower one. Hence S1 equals 1.1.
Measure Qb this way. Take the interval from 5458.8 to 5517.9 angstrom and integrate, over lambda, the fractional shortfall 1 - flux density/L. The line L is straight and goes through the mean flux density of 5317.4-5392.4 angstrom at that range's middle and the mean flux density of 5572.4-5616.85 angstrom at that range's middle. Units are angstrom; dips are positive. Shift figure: 5.0 angstrom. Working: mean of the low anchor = 9.34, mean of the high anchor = 10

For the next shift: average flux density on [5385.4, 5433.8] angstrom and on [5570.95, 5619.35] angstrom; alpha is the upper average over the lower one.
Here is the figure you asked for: 1.05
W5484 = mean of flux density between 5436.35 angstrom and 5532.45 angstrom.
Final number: 9.04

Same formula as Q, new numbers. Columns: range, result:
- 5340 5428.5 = 9.39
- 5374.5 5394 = 9.42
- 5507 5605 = 9.63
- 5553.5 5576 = 9.47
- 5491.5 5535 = 9.22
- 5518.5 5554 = 9.33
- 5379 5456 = 9.39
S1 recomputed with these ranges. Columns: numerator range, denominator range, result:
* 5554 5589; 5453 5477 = 1.10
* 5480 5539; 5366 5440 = 0.97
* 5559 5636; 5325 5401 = 1.04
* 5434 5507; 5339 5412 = 0.95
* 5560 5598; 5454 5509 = 1.14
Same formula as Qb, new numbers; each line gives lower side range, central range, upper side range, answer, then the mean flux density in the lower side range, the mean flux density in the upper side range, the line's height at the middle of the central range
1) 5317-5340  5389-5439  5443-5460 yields -2.43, 9.32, 8.92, 9.04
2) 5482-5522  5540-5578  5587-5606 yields 1.29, 8.92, 10.1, 9.66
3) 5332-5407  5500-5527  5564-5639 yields 1.14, 9.32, 9.75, 9.59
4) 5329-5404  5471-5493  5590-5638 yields 1.68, 9.31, 9.55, 9.42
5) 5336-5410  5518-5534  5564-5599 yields 0.59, 9.35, 10.1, 9.93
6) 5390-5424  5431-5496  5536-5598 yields 3.80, 9.42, 9.74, 9.53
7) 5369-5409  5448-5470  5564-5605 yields 1.42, 9.36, 10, 9.6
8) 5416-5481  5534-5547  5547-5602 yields 0.50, 9.19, 9.83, 9.66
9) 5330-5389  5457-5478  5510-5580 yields 0.81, 9.3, 9.43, 9.38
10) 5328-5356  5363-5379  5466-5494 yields 0.37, 9.41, 8.79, 9.28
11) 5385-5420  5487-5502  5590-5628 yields 1.17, 9.46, 9.52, 9.49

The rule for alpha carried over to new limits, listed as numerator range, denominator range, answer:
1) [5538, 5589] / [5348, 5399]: 1.03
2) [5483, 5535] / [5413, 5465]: 0.98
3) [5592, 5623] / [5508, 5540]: 1.00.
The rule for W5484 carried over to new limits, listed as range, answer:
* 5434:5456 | 9.14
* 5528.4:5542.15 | 9.64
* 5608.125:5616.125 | 9.44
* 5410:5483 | 9.2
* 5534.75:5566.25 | 9.24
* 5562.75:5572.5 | 9.23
